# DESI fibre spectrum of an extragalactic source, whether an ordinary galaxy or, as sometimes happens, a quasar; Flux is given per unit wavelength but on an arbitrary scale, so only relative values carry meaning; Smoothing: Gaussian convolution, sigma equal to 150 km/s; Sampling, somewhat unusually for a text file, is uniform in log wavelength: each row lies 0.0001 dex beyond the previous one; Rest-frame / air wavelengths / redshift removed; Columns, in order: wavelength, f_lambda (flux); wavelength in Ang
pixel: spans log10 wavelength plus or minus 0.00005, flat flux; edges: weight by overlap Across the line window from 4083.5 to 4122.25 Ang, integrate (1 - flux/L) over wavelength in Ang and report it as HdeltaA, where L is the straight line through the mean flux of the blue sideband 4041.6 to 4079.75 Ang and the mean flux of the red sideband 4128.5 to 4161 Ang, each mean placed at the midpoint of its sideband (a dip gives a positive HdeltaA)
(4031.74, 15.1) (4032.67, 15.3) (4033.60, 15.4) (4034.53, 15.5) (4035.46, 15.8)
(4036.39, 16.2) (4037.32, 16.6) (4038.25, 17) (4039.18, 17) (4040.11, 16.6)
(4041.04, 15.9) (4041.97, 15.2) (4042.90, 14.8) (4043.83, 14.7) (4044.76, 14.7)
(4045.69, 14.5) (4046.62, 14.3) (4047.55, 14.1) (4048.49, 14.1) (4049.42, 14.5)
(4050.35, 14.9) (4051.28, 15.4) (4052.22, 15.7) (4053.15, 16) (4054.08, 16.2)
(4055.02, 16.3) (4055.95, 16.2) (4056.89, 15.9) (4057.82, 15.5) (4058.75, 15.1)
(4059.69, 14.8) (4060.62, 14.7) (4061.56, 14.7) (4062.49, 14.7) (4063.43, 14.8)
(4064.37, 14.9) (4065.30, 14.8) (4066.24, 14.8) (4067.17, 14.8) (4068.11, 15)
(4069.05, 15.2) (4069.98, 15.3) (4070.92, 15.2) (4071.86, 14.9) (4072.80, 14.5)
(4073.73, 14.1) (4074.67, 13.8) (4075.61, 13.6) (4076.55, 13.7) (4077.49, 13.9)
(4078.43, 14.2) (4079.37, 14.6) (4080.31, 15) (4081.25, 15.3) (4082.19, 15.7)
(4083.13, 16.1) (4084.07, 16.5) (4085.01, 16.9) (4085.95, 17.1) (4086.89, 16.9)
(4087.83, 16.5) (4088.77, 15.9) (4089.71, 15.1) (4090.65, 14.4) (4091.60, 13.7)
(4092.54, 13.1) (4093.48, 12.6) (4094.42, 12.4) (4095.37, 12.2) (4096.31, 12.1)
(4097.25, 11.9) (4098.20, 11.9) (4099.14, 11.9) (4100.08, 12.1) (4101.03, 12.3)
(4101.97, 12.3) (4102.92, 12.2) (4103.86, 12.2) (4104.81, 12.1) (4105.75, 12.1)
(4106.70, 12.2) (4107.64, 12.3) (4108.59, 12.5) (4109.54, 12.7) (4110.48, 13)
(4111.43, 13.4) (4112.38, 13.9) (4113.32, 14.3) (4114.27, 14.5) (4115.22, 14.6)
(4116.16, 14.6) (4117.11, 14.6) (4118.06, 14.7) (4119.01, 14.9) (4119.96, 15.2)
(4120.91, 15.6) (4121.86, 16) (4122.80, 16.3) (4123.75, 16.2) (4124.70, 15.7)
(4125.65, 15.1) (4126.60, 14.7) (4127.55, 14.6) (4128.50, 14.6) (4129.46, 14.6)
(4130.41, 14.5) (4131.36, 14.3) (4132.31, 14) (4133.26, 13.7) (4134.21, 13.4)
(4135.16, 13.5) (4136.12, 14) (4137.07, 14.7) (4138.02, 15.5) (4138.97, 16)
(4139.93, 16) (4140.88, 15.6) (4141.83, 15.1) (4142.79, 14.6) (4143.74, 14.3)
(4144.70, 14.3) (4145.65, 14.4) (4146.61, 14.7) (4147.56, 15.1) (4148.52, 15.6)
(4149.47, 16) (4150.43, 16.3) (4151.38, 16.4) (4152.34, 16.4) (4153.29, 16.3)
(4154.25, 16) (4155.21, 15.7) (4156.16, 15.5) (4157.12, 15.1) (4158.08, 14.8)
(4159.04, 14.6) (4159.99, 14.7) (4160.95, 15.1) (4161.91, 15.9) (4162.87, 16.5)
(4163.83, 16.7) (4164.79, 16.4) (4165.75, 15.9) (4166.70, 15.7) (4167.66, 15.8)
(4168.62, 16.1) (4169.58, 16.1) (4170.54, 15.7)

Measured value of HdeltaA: 2.97 Ang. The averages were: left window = 14.9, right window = 15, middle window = 13.8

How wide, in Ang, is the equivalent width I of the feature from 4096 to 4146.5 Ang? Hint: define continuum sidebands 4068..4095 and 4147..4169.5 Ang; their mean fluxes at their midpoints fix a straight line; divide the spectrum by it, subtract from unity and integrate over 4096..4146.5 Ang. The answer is 4.4 Ang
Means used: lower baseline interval 14.9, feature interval 14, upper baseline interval 15.8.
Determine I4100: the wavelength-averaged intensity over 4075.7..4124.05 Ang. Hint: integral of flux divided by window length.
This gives 14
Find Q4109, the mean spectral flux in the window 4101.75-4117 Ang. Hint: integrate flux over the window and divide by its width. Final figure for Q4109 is 13.1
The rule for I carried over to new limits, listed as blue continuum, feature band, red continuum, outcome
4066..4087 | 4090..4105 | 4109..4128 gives 2.4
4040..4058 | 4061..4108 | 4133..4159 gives 3.5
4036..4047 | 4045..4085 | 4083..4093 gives 1.7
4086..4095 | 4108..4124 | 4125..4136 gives -0.1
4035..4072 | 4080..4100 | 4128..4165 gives 1.1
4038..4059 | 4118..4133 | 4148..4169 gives 0.6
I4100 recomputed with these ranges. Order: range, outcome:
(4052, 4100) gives 14.7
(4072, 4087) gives 15.1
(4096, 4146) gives 14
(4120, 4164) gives 15.2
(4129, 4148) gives 14.6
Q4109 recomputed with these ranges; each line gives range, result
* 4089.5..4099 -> 12.8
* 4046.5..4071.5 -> 15.1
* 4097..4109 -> 12.2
